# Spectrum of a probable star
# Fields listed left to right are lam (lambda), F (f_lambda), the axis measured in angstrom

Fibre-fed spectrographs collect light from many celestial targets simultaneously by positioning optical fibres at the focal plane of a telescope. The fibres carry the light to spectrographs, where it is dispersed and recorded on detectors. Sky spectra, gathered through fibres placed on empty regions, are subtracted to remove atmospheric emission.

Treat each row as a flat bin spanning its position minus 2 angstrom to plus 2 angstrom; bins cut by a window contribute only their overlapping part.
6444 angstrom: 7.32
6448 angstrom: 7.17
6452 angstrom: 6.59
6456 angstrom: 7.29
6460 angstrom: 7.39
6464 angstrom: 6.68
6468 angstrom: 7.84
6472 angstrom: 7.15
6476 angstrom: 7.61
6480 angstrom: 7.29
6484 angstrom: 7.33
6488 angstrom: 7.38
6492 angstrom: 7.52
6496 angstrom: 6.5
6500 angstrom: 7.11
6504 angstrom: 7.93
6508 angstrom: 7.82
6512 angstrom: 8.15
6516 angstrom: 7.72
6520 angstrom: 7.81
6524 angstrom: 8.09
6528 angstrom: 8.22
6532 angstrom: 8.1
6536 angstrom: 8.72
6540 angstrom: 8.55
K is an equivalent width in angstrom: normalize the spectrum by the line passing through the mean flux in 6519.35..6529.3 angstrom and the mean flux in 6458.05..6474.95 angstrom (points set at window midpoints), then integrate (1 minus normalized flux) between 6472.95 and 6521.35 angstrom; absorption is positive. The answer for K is 1.2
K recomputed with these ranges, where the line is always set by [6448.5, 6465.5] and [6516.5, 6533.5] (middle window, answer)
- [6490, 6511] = 0.7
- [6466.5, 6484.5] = -0.4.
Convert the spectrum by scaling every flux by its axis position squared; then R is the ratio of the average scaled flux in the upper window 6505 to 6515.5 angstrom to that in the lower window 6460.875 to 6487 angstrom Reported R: 1.10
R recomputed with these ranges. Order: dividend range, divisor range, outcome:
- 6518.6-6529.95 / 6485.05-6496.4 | 1.12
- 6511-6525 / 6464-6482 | 1.09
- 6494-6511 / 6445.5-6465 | 1.06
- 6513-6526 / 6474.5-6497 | 1.09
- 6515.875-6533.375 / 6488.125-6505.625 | 1.11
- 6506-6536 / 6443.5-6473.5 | 1.14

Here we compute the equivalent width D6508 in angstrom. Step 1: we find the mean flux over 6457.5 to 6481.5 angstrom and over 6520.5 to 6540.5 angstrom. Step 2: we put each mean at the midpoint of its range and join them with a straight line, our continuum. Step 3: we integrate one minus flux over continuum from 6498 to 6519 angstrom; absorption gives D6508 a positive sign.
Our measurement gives 0.5 angstrom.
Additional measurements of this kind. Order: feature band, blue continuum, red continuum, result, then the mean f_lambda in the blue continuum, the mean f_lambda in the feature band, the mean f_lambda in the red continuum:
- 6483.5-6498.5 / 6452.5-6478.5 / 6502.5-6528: 0.9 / 7.28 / 7.17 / 7.94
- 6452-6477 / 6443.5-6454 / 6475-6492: -0.3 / 6.98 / 7.26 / 7.4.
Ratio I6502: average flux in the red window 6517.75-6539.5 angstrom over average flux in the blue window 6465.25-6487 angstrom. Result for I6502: 1.1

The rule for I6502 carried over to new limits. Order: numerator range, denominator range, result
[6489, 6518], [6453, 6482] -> 1.03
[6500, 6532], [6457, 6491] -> 1.08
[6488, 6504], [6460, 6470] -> 0.99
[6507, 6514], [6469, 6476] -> 1.09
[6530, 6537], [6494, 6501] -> 1.24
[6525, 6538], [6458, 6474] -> 1.15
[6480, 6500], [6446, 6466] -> 1.02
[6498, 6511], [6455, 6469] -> 1.05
